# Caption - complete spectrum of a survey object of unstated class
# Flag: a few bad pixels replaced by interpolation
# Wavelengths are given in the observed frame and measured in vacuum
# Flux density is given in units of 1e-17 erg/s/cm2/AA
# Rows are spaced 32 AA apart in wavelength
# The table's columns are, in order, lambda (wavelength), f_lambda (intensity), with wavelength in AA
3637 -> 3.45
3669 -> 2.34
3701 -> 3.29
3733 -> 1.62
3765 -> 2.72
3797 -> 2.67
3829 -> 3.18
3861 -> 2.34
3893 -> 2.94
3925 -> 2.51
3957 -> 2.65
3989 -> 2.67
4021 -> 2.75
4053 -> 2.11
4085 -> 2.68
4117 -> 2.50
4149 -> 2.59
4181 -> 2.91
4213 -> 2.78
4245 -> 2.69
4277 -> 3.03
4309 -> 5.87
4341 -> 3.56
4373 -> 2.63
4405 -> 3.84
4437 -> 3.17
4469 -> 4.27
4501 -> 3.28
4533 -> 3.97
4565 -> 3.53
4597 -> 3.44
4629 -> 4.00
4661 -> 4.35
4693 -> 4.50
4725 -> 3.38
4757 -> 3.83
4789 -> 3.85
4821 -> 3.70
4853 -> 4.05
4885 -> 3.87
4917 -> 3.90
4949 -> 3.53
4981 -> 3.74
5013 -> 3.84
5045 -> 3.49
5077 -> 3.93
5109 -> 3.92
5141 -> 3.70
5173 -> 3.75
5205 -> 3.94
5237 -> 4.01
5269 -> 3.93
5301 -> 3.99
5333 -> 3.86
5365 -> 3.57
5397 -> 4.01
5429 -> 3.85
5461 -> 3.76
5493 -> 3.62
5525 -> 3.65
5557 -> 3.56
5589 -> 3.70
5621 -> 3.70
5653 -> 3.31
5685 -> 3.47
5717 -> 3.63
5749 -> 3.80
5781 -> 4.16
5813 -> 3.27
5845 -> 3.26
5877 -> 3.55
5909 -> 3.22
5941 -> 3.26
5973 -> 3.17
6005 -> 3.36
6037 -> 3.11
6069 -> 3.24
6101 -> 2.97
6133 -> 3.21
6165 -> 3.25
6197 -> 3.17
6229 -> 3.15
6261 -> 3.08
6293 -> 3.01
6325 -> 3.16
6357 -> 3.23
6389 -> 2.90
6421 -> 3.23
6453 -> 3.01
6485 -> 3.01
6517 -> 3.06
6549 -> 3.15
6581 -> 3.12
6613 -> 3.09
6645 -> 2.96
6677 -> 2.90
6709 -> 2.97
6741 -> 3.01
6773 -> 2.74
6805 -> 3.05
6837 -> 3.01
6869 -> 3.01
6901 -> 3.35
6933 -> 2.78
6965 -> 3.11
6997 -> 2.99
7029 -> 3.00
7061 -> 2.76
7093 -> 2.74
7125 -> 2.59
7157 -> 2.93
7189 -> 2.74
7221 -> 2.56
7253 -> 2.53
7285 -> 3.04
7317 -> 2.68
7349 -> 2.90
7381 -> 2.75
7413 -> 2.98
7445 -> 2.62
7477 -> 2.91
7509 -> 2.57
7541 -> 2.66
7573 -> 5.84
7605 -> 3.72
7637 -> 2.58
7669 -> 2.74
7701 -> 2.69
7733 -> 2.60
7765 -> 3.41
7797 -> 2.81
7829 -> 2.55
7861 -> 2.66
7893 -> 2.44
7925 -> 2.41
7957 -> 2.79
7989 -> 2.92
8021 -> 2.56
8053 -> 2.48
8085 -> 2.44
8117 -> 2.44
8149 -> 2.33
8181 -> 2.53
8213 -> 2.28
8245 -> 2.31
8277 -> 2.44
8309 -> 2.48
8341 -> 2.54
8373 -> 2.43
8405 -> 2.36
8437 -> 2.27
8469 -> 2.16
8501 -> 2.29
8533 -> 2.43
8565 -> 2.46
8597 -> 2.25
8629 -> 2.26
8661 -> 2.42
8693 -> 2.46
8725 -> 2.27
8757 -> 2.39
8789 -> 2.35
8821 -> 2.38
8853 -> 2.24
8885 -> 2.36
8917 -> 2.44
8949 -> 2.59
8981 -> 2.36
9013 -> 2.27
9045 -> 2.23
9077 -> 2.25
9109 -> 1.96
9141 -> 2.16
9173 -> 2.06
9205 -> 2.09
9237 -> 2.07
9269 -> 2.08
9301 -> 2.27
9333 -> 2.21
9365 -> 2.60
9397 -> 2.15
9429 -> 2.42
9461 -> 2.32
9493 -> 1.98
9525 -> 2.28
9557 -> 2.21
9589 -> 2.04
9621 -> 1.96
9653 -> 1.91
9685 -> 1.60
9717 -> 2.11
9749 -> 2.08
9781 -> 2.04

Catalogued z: 0.16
